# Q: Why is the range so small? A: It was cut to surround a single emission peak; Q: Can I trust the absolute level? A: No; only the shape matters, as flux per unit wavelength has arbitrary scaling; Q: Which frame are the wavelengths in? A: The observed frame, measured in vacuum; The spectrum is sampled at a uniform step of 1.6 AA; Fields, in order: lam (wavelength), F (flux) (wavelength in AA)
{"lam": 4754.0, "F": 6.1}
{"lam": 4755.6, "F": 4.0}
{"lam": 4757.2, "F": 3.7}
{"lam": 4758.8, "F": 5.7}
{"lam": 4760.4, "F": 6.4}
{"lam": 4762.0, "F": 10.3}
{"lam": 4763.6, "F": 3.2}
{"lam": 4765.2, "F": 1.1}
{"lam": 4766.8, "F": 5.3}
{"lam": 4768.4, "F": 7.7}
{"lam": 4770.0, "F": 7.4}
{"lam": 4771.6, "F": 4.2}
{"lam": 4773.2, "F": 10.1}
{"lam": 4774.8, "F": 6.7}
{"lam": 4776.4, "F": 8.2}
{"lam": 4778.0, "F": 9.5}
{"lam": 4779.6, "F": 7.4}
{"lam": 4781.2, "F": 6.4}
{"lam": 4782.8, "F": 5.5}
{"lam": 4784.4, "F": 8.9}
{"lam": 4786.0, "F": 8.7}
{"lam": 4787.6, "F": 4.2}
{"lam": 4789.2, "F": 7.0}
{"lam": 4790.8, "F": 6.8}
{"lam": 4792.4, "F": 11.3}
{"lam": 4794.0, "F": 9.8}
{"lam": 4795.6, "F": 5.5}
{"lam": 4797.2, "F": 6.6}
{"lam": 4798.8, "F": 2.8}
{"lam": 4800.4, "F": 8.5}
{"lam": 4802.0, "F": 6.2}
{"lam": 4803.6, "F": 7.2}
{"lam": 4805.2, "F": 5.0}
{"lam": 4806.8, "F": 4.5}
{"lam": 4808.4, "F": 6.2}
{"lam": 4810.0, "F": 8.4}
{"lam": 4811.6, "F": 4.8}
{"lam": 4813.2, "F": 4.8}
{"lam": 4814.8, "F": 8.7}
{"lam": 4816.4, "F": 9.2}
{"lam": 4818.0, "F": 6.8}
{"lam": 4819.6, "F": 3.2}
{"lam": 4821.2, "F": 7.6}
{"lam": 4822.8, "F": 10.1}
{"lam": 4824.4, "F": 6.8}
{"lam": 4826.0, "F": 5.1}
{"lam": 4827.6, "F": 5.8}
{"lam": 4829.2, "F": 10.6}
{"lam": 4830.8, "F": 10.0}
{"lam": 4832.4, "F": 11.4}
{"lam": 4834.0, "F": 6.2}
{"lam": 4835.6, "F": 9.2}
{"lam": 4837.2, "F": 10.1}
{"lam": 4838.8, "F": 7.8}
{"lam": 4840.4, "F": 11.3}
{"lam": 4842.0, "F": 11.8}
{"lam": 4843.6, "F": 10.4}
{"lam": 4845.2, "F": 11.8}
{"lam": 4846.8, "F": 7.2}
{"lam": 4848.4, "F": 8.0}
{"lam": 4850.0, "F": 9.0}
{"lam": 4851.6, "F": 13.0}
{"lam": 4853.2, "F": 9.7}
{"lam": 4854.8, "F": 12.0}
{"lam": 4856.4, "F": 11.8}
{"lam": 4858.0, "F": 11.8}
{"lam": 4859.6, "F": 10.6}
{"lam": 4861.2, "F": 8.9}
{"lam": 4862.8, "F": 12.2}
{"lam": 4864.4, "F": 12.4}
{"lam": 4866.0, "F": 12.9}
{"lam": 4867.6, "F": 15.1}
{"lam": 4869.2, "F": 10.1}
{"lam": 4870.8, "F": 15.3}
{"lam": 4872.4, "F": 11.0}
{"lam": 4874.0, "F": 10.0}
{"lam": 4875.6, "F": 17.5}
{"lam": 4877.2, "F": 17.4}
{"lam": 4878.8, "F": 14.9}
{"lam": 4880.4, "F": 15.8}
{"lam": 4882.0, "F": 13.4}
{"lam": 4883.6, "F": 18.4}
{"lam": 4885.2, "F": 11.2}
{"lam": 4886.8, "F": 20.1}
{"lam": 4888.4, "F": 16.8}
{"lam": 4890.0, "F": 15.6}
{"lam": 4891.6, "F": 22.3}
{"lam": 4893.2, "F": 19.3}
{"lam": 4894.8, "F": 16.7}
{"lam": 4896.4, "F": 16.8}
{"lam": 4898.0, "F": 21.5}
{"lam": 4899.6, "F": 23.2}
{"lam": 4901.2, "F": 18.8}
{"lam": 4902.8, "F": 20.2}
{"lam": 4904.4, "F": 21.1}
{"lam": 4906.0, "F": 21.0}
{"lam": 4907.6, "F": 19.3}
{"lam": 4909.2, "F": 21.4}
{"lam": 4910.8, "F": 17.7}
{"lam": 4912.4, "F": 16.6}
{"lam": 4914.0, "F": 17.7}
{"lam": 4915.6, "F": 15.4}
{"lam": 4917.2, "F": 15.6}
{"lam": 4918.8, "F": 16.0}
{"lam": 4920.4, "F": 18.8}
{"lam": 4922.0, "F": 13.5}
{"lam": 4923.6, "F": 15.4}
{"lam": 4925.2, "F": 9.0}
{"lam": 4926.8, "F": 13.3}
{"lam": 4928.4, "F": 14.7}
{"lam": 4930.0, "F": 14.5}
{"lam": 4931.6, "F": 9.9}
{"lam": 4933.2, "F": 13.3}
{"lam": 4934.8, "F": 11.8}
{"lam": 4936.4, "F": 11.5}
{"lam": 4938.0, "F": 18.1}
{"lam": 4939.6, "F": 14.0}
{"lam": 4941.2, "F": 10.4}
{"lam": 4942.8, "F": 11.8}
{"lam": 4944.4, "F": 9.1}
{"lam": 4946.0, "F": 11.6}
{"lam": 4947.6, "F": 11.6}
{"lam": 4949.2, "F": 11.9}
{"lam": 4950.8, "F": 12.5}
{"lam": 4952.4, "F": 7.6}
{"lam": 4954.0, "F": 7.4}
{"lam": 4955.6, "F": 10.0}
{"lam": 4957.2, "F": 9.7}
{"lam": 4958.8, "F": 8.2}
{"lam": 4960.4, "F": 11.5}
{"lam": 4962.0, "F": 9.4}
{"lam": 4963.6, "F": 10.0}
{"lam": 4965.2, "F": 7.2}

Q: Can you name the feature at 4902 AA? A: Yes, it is C IV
